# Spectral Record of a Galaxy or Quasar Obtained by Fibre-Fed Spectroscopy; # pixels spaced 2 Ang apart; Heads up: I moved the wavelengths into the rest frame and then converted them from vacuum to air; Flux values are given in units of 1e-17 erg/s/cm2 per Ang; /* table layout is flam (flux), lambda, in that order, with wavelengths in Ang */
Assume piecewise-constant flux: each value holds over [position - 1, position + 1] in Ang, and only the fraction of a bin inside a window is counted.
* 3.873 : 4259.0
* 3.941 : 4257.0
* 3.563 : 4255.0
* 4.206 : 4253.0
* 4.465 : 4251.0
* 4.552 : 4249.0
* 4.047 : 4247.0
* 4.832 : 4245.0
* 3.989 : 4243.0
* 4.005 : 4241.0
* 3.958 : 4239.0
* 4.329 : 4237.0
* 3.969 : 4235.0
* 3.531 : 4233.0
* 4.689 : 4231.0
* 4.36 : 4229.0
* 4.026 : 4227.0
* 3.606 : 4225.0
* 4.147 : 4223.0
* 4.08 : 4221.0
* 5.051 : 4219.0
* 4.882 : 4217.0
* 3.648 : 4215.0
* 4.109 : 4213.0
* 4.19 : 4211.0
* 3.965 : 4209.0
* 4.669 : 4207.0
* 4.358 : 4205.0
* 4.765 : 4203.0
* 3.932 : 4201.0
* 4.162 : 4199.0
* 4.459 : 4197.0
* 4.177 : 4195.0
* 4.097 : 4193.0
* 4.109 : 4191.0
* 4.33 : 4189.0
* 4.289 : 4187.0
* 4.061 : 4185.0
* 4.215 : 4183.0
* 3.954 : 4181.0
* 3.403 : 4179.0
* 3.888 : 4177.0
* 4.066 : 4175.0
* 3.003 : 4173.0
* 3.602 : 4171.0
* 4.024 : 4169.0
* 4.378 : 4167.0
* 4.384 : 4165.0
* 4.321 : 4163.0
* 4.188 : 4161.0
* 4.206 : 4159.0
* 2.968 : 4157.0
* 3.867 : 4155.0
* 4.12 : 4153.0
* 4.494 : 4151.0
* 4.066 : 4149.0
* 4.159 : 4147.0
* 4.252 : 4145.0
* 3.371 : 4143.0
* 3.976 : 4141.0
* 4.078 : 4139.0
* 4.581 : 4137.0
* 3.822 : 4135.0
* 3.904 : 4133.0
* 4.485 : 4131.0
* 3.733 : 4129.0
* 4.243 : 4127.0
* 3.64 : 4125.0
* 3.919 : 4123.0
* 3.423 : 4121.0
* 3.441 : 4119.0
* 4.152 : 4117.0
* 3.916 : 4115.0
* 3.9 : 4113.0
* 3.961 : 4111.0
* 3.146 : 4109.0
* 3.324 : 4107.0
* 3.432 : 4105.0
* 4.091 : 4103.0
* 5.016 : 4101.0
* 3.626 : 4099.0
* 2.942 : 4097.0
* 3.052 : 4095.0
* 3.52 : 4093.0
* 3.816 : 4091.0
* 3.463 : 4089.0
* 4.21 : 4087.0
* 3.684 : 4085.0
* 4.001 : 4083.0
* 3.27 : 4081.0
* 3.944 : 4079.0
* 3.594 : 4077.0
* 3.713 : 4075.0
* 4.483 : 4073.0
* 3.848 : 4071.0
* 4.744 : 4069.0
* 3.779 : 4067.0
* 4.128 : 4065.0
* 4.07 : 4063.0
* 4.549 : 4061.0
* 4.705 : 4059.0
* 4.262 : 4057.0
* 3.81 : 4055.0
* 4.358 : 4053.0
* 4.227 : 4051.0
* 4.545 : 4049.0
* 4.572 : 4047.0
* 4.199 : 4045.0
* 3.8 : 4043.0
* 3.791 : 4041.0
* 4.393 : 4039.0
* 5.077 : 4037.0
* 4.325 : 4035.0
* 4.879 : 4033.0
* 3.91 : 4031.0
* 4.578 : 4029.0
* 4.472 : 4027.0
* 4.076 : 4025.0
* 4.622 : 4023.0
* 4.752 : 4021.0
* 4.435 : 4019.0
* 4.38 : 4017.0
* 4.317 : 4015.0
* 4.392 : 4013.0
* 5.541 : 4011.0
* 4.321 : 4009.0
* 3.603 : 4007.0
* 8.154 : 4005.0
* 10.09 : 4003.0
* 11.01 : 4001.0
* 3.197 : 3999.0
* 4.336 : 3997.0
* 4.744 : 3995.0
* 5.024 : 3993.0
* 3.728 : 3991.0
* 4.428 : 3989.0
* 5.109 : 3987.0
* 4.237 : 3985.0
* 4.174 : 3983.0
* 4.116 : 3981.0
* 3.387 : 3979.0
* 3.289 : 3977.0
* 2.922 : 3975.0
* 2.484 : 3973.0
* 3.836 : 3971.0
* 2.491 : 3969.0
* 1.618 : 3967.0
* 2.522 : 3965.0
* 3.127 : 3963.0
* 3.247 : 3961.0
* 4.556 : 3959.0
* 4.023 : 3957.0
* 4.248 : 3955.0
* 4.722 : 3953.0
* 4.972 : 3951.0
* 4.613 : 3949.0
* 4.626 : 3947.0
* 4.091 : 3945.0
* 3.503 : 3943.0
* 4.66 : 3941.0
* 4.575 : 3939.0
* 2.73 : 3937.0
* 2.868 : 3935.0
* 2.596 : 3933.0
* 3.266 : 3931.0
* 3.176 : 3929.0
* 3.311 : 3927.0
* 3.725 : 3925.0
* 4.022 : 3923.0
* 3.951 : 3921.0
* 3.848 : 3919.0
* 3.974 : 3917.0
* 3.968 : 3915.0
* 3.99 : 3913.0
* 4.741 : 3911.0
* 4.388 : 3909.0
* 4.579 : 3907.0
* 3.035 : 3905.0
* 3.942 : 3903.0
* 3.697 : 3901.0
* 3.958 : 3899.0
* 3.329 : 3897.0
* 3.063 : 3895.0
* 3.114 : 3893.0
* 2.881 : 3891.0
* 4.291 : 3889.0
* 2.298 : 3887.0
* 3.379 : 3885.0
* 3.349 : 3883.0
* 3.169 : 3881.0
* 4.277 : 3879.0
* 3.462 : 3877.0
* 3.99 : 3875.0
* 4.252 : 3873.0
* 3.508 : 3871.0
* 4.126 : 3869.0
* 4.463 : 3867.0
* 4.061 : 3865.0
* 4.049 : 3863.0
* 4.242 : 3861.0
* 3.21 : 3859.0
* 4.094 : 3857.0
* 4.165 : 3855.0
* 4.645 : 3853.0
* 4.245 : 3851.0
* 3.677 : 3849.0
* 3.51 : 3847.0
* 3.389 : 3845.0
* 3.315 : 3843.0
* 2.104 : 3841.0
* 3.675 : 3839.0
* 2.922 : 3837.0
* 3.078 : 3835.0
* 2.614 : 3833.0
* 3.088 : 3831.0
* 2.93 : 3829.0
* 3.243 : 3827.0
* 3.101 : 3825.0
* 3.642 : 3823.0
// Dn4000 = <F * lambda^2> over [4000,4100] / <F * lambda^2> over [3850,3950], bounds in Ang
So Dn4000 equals 1.3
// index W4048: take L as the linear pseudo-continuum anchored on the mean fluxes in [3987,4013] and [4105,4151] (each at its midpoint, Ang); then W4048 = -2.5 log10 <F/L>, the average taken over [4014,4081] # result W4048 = 0.16 mag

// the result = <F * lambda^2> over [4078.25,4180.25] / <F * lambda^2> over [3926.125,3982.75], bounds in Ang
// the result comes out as 1.18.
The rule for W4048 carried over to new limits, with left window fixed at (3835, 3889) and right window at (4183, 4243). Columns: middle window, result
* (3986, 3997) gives -0.18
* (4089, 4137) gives 0.08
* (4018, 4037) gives -0.14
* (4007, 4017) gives -0.16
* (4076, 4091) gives 0.07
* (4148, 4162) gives 0.03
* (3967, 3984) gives 0.19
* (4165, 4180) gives 0.09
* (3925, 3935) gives 0.20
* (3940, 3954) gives -0.17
